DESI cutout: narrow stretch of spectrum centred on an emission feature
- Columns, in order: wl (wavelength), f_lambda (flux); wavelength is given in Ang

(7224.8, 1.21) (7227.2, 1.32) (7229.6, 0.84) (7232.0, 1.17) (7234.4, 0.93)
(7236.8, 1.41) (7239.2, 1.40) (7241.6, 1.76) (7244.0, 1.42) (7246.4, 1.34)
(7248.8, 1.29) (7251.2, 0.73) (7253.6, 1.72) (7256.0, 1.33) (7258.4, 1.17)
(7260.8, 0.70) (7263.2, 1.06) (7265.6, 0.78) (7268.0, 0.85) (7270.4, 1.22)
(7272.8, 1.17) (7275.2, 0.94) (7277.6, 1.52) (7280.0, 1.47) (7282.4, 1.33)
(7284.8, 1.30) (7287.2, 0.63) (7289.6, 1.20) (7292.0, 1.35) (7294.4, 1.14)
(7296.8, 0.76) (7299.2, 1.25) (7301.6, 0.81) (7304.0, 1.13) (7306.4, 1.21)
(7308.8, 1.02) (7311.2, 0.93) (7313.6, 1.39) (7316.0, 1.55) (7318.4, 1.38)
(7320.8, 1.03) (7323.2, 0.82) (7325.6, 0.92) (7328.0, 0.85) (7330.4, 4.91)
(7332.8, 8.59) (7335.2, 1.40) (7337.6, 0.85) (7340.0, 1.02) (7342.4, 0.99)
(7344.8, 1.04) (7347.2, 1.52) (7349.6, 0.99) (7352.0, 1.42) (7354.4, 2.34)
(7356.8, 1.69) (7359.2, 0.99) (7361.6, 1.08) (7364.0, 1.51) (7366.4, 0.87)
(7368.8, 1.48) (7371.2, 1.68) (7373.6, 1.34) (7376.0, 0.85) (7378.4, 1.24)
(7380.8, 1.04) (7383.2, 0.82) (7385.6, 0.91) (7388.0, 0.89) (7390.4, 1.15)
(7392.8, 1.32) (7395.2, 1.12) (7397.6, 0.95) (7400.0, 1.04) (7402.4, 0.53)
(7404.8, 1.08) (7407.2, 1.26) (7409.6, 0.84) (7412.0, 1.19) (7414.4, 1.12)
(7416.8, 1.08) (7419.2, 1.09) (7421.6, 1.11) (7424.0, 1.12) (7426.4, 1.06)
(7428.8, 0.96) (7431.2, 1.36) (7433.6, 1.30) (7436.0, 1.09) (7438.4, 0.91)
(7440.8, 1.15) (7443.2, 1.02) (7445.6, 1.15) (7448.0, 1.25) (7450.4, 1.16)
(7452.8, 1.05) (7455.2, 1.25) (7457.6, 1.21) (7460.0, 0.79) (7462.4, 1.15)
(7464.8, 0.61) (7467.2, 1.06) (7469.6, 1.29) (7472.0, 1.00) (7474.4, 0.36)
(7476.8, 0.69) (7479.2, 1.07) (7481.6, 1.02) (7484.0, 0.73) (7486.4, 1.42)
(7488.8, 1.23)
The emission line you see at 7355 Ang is [N II] 6583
